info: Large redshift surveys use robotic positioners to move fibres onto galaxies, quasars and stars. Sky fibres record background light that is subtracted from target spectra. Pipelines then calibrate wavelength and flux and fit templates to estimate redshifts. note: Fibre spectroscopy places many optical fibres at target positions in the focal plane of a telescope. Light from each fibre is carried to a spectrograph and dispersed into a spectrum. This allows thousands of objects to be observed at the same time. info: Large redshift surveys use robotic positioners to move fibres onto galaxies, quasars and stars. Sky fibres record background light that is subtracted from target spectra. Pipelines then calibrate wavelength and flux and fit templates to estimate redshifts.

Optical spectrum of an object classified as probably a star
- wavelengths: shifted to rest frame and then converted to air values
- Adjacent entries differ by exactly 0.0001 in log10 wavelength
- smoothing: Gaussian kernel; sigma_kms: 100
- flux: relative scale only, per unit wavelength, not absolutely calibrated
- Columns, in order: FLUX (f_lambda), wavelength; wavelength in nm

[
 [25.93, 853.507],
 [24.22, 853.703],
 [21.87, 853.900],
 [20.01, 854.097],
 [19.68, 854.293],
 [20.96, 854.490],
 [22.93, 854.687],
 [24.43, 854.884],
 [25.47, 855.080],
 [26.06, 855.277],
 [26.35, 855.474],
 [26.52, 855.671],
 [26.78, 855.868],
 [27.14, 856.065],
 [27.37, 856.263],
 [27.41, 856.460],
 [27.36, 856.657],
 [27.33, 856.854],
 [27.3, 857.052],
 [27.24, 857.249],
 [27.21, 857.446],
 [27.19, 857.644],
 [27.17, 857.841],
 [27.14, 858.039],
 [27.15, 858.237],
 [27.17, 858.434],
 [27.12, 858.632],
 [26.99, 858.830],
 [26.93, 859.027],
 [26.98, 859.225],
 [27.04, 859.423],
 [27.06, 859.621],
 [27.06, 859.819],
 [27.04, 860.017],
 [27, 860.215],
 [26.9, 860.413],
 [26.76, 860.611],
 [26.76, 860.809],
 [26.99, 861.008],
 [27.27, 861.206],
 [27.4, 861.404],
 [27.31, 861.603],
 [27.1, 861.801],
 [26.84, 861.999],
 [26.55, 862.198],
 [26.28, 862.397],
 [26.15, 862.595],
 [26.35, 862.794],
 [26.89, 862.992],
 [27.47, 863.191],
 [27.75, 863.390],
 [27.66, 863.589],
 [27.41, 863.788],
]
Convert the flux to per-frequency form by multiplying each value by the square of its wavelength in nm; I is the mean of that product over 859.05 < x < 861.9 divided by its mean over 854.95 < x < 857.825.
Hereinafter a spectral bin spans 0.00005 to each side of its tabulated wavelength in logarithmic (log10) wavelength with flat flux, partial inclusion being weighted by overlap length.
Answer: 1.02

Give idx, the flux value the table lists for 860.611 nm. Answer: 26.76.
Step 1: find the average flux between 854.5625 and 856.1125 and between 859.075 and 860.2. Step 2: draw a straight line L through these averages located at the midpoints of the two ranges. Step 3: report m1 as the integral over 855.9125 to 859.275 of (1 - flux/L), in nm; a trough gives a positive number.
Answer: -0.11 nm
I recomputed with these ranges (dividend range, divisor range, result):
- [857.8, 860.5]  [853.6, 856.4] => 1.12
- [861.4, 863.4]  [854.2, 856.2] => 1.11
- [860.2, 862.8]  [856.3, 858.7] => 0.99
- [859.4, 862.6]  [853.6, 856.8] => 1.10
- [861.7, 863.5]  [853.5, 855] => 1.22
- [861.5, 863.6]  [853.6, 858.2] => 1.07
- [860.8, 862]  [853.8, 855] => 1.27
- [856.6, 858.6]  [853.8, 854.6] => 1.33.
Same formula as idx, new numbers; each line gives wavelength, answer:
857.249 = 27.24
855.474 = 26.35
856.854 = 27.33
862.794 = 26.35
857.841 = 27.17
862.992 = 26.89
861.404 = 27.4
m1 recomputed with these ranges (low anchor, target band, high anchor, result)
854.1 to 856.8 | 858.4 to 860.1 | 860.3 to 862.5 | -0.05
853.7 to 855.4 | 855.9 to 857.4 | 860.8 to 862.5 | -0.20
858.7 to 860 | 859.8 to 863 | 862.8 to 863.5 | 0.03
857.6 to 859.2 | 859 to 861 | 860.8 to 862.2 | 0.01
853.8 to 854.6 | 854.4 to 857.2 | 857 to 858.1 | -0.26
